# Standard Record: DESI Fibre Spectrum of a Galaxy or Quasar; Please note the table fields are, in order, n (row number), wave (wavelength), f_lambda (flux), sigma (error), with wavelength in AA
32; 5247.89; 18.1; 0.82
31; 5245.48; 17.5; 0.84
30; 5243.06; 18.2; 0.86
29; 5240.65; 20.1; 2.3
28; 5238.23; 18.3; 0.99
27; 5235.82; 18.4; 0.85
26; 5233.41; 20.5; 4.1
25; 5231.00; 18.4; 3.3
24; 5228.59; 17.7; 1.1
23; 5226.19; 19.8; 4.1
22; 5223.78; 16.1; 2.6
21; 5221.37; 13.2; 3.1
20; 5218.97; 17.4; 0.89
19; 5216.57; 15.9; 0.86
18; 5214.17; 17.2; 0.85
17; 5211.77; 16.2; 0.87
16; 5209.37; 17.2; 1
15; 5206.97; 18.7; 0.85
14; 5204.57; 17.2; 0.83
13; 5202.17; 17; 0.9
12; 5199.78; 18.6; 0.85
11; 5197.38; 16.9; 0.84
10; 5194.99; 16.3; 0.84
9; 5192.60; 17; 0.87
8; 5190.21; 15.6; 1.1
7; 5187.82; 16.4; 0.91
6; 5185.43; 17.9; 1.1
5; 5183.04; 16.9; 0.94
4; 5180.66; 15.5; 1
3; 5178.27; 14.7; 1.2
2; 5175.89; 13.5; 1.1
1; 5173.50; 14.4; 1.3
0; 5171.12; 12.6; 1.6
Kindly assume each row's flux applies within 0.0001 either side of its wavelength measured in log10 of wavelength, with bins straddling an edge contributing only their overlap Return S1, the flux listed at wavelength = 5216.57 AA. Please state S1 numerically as 15.9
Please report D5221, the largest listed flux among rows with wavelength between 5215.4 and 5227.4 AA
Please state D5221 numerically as 19.8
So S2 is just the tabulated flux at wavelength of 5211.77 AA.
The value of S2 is 16.2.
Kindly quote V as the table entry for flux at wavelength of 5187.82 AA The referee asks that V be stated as 16.4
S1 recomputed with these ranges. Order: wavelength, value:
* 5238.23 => 18.3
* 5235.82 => 18.4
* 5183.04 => 16.9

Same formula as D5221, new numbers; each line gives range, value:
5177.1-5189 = 17.9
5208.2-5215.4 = 17.2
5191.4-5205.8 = 18.6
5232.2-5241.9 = 20.5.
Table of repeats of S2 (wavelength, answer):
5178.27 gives 14.7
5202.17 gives 17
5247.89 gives 18.1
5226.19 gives 19.8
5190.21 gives 15.6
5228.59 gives 17.7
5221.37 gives 13.2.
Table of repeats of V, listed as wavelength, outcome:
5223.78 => 16.1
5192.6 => 17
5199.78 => 18.6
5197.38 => 16.9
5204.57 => 17.2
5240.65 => 20.1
